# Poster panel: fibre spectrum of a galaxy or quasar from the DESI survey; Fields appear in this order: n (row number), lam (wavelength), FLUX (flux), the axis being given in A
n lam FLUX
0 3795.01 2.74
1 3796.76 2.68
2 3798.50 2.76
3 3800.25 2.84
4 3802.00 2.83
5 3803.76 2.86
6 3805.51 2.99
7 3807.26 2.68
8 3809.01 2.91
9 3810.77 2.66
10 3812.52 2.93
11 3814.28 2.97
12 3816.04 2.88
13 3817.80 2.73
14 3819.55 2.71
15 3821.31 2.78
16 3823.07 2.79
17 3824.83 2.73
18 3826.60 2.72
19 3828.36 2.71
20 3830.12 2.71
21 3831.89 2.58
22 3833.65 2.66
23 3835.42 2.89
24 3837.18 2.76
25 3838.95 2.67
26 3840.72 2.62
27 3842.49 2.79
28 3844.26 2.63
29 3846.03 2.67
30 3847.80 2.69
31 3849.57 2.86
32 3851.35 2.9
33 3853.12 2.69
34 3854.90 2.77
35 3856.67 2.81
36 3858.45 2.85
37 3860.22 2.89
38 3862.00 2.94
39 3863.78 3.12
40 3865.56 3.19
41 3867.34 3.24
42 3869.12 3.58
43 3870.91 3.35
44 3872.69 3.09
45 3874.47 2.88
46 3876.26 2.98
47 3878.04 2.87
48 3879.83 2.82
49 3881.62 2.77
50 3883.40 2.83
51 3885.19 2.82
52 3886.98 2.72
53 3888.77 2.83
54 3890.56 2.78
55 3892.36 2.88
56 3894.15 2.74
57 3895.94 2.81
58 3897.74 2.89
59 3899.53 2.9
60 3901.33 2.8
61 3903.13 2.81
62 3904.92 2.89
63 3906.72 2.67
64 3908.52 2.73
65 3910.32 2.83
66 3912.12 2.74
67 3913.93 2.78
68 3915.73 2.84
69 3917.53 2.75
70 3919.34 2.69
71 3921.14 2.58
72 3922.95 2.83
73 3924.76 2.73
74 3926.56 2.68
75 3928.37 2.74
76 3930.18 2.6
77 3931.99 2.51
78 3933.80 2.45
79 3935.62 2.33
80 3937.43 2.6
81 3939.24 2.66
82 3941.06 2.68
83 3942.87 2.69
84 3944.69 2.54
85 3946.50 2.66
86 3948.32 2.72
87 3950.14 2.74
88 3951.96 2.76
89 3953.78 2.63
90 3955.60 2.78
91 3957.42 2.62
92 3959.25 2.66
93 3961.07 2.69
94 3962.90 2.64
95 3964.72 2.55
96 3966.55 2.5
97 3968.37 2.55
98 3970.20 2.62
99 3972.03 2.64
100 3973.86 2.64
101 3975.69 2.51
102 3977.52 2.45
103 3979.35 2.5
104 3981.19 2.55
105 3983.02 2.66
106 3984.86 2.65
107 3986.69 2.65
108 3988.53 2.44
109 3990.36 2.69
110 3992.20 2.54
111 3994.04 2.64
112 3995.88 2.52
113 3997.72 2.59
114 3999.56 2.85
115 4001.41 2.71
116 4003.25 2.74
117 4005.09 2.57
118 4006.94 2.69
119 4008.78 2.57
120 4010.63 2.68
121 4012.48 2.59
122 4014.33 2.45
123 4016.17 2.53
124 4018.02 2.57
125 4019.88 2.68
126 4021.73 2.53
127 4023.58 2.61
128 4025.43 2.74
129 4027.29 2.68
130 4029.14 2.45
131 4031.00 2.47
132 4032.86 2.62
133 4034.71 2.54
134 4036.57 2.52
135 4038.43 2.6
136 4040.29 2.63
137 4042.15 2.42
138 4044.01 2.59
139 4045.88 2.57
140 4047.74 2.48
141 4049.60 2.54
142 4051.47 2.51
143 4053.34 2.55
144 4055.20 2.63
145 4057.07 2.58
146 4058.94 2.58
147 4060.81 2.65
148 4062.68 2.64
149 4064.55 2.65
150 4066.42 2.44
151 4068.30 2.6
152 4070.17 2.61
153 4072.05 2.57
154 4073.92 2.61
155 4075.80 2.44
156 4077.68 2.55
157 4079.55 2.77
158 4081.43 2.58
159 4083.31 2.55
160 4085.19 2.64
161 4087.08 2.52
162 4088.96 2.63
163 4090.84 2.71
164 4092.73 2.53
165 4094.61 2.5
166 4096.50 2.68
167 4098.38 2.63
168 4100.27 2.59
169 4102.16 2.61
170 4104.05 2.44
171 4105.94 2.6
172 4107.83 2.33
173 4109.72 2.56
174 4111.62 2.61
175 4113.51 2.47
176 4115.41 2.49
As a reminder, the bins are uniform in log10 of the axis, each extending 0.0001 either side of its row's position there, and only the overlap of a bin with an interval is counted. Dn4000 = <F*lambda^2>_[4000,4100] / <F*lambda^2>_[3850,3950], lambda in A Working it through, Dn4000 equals 1.0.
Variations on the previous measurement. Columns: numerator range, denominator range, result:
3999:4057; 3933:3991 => 1.03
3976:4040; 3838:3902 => 0.97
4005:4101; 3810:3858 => 1.05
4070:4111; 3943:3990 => 1.05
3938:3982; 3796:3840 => 1.02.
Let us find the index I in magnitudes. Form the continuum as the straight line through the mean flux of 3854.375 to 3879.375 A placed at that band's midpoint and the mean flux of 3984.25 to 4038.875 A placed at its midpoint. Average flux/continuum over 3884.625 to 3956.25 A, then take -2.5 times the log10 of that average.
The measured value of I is 0.062 mag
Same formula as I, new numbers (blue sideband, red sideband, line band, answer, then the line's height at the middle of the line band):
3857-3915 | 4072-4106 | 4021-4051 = 0.045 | 2.67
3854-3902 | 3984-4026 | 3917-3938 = 0.075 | 2.81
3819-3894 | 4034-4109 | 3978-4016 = 0.023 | 2.67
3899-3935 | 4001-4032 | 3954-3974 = 0.016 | 2.67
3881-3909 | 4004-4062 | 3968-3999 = 0.031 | 2.66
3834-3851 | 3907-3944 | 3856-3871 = -0.142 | 2.72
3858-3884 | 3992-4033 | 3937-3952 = 0.057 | 2.81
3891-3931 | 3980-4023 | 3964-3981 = 0.046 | 2.66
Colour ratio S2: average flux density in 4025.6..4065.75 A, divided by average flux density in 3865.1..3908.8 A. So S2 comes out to 0.88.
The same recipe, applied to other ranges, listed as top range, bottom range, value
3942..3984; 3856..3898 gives 0.89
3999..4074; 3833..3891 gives 0.90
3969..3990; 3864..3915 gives 0.89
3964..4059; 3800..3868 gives 0.92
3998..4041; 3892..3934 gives 0.95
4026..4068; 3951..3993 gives 0.98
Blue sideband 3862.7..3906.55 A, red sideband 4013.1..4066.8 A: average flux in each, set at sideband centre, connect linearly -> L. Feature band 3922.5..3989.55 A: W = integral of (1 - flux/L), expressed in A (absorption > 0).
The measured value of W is 3.7 A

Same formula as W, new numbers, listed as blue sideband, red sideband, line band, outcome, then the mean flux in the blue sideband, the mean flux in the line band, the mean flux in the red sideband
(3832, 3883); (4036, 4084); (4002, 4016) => 0.22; 2.89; 2.61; 2.57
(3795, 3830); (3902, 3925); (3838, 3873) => -1.70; 2.79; 2.91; 2.76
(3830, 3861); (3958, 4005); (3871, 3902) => -1.78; 2.75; 2.86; 2.61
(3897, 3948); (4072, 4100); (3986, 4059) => 1.32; 2.7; 2.59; 2.6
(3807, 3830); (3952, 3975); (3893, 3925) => -1.09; 2.79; 2.78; 2.63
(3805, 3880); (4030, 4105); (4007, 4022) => 0.32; 2.85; 2.58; 2.57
